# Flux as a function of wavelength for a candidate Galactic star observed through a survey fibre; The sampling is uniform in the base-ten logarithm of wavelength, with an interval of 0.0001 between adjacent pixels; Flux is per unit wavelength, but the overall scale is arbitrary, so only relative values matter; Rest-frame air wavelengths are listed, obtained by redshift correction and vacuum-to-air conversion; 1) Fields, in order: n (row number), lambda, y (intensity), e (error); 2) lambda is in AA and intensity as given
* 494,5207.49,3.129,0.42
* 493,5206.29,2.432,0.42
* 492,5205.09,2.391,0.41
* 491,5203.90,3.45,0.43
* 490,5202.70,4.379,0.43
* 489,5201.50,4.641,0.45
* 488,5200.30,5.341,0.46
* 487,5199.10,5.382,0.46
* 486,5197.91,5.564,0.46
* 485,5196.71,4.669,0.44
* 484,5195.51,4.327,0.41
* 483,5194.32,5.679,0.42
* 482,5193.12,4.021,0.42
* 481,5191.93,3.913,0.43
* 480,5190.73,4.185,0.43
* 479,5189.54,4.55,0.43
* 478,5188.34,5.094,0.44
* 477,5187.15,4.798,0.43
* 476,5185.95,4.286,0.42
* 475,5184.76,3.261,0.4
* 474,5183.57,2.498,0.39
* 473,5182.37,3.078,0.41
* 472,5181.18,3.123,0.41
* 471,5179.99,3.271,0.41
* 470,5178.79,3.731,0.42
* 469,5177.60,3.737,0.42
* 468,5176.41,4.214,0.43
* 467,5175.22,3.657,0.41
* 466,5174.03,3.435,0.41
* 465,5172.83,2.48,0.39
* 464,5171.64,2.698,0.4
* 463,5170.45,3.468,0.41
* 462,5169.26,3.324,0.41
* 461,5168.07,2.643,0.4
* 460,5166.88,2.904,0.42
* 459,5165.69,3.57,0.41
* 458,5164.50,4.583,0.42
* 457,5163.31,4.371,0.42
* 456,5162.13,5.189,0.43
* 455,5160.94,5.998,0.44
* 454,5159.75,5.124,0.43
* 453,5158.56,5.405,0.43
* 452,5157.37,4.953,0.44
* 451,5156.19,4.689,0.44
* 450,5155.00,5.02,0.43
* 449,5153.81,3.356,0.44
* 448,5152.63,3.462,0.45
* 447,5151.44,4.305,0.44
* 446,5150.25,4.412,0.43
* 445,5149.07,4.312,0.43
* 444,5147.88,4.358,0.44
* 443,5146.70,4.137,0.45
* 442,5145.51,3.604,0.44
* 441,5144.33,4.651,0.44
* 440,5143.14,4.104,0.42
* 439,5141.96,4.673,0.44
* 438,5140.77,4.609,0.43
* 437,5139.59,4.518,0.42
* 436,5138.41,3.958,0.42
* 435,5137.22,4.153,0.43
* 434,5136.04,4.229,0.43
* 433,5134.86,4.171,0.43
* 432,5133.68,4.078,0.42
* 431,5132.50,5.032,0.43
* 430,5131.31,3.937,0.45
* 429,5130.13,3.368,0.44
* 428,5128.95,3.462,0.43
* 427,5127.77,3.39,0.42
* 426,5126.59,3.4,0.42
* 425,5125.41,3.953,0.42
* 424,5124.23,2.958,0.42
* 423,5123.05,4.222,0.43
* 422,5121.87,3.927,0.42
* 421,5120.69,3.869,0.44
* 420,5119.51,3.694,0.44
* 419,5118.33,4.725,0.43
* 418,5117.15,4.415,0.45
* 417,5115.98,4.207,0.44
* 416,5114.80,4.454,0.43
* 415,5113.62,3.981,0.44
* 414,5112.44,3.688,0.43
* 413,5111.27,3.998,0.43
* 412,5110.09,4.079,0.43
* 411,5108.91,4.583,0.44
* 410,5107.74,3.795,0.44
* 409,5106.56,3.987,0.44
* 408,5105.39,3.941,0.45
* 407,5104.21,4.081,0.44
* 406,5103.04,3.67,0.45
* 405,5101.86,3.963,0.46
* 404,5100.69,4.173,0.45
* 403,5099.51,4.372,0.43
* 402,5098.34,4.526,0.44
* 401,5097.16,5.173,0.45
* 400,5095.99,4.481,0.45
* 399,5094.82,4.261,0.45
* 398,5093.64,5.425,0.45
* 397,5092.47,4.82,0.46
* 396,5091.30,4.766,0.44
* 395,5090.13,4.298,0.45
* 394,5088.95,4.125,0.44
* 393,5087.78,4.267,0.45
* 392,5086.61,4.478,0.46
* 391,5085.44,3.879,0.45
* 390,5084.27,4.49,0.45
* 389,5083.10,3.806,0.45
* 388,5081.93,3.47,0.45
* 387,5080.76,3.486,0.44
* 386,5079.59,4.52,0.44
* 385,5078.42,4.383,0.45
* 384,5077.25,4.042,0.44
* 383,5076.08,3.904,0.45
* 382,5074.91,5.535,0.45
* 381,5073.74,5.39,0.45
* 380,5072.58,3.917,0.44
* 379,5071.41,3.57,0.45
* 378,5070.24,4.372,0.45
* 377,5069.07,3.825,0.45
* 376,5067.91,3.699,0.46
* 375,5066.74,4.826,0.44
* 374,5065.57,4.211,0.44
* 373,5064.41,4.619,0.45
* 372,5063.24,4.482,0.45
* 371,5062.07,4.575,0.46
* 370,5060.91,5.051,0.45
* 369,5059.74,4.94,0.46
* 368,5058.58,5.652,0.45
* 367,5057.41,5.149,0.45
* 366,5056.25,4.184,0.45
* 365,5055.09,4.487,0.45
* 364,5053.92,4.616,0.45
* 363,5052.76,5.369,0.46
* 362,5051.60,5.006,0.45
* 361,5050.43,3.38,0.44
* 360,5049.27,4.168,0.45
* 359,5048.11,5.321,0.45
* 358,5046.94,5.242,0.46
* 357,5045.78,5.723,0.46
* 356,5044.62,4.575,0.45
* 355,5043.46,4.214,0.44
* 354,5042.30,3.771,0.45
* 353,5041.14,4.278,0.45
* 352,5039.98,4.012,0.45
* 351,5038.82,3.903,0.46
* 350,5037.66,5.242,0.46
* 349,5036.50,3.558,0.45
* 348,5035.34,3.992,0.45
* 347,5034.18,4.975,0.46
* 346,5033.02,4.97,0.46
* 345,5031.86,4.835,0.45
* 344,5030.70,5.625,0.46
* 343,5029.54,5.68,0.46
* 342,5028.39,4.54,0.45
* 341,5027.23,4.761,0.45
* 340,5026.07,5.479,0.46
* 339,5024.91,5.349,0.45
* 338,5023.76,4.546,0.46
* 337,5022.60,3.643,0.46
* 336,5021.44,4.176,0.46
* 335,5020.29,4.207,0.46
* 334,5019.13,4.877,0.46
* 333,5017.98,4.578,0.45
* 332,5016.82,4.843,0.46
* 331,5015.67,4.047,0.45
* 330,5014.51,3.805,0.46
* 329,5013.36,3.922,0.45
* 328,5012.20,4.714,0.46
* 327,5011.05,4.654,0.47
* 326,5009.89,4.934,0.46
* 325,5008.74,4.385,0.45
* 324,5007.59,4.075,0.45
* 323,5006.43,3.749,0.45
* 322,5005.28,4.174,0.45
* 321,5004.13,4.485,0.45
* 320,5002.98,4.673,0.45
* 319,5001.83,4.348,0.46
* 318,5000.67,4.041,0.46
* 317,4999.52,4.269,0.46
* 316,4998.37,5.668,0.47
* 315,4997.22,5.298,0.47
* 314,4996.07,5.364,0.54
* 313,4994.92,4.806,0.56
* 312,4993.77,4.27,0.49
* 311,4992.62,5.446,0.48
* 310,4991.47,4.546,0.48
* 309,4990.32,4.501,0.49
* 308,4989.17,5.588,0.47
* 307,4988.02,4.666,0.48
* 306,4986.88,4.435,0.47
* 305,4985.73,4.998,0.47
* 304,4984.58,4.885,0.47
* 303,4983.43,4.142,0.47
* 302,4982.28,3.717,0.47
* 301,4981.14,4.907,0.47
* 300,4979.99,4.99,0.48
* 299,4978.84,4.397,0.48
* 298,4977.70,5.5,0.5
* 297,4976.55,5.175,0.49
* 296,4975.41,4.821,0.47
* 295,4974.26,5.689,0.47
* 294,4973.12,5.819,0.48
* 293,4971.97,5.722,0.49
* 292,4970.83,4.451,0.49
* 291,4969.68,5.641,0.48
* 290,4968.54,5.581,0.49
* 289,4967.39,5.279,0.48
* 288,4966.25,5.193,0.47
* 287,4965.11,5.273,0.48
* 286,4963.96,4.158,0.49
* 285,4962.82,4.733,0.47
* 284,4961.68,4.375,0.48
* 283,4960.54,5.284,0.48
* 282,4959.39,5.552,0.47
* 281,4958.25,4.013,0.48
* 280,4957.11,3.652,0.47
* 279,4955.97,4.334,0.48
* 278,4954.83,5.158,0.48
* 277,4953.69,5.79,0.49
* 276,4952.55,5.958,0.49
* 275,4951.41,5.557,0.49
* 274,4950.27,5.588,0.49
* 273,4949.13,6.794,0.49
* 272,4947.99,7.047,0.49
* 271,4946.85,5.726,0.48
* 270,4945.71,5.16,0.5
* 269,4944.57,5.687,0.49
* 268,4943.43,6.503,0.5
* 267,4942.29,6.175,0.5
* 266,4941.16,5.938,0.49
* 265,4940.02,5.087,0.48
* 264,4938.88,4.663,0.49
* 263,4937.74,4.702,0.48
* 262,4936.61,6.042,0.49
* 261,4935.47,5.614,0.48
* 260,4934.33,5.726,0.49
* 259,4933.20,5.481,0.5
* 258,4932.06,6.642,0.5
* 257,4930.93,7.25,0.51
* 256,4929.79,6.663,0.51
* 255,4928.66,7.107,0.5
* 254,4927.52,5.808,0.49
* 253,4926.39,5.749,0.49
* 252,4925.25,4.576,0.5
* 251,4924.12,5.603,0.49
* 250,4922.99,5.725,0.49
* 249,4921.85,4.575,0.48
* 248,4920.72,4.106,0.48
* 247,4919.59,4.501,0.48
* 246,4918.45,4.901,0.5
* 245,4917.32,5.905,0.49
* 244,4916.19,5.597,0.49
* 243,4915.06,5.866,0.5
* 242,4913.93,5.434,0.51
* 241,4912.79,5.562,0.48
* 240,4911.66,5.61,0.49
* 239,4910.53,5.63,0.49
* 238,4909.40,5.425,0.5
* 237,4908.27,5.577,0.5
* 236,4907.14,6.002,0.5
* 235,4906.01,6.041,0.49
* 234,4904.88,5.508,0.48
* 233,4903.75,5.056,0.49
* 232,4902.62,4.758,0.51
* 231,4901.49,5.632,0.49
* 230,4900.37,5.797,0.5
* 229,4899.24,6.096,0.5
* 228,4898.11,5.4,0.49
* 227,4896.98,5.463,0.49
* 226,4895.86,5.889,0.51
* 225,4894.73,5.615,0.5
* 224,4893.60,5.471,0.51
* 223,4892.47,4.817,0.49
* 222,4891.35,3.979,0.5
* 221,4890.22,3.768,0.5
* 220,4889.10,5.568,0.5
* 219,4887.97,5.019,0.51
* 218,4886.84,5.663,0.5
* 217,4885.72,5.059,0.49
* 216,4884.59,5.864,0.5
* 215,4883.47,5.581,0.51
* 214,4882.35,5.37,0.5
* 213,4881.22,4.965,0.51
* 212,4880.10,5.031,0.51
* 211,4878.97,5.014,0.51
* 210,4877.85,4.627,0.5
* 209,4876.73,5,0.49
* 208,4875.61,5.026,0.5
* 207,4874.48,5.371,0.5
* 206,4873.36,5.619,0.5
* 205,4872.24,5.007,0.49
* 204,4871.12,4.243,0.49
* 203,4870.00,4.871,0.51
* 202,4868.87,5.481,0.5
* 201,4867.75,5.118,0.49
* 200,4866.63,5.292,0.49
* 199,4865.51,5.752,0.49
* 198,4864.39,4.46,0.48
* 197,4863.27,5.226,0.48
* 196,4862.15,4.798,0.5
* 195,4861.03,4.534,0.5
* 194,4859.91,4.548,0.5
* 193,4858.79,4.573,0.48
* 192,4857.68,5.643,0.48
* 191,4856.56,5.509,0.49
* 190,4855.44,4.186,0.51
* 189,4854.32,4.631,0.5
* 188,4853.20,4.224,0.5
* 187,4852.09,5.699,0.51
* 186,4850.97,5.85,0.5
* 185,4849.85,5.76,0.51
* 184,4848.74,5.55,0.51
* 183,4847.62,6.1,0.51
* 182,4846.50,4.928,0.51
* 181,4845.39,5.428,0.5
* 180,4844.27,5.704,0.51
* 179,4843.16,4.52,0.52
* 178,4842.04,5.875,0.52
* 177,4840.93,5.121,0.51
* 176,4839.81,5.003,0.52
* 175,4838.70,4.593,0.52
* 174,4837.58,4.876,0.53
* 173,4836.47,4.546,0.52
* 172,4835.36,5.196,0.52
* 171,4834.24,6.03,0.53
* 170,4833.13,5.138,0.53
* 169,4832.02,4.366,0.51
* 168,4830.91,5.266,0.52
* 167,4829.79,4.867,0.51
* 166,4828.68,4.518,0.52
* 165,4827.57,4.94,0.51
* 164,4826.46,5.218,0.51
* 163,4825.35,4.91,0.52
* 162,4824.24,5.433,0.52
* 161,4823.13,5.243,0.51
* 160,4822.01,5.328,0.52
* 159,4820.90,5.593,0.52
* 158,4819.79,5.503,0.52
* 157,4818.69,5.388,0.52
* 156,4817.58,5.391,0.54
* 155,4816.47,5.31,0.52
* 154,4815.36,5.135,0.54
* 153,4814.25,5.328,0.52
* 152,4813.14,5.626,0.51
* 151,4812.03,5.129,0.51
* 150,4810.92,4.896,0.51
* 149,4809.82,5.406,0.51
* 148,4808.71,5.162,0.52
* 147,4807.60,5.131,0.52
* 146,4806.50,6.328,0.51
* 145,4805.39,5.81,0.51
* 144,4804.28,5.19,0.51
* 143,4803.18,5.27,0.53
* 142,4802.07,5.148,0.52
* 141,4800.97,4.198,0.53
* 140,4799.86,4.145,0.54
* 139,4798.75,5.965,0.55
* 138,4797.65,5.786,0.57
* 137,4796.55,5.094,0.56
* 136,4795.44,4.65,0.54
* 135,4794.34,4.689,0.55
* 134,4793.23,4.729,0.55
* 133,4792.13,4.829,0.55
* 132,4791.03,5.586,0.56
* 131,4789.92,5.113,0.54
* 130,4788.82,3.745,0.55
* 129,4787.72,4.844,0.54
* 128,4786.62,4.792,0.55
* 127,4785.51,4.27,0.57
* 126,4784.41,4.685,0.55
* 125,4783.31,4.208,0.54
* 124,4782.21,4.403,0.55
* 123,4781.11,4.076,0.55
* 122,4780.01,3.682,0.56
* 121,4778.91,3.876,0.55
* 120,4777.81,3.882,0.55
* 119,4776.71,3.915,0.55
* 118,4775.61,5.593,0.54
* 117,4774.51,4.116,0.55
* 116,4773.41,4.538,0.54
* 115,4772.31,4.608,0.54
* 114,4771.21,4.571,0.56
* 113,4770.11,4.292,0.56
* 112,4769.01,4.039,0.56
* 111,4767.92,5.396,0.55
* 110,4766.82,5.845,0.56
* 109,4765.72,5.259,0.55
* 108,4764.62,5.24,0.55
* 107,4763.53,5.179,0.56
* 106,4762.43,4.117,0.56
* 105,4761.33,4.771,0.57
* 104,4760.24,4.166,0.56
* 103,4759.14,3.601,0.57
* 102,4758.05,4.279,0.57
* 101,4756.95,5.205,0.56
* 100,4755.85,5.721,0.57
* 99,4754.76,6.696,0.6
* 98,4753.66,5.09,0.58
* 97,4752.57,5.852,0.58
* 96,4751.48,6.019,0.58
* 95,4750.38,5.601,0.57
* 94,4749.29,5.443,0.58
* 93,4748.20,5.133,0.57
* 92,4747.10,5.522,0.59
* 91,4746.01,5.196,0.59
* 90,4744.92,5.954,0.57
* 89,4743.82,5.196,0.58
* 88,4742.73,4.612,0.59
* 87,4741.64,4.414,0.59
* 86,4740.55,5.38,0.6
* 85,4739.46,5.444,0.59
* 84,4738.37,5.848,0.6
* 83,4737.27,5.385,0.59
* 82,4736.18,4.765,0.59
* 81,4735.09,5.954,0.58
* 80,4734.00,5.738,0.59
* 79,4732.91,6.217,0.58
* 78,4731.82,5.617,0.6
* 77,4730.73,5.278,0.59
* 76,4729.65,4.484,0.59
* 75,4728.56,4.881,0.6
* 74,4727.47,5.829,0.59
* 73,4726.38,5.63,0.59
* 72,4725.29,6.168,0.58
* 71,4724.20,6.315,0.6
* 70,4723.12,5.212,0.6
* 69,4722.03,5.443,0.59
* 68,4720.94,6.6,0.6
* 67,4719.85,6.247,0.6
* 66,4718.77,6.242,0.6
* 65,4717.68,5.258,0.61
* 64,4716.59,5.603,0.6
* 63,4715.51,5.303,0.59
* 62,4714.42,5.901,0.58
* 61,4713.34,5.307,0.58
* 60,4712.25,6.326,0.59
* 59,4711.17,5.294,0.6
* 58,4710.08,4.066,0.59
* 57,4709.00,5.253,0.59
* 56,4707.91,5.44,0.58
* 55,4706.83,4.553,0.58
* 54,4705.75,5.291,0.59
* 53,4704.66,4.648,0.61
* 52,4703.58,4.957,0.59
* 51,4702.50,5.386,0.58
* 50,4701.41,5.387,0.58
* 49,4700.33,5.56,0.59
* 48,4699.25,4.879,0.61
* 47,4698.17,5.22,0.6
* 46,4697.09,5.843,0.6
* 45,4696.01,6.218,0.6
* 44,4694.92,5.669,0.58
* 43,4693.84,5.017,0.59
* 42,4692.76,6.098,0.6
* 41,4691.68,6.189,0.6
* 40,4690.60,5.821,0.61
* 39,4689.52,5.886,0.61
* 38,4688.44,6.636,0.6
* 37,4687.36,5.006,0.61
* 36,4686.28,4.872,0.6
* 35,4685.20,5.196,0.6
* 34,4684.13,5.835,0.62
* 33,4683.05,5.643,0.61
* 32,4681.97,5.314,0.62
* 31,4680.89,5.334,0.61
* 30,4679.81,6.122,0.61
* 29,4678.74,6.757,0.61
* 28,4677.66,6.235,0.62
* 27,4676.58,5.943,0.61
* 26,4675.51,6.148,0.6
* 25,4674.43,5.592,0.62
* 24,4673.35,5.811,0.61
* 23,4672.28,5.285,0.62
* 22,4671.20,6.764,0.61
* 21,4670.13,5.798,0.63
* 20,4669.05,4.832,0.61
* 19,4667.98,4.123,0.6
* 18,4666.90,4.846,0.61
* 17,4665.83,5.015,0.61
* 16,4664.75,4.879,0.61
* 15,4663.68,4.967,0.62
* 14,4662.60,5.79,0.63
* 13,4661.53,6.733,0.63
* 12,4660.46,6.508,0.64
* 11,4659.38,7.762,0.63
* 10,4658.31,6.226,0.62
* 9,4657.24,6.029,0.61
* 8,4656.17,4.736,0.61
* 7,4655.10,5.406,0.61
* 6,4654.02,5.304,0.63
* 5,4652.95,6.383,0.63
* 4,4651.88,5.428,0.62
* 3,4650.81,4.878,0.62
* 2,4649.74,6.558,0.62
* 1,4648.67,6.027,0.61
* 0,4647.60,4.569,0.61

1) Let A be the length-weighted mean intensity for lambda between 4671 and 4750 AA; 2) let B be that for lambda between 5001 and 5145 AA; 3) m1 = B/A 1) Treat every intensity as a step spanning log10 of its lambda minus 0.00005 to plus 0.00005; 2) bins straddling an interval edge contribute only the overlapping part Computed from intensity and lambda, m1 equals 0.8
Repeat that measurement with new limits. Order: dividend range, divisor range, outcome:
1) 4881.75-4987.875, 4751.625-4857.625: 1.07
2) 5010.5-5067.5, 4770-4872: 0.93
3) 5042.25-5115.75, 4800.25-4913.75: 0.84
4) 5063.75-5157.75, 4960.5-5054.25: 0.89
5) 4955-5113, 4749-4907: 0.90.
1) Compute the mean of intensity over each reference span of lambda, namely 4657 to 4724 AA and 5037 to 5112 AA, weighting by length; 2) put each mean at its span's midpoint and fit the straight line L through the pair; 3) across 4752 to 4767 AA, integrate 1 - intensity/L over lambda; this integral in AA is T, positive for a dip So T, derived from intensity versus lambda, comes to 1.0 AA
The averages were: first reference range 5.62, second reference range 4.41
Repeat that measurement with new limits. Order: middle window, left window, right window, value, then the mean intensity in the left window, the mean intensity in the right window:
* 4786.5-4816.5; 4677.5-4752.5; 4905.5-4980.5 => 2.1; 5.52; 5.45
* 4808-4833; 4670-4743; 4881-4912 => 1.3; 5.57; 5.38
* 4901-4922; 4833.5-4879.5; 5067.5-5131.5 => -2.0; 5.11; 4.13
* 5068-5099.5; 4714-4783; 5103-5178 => -1.0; 5.17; 4.06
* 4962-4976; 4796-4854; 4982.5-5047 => -1.3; 5.23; 4.61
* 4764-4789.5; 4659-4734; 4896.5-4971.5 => 4.7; 5.59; 5.48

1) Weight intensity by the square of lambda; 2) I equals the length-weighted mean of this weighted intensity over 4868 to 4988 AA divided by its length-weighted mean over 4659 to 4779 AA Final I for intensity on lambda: 1.08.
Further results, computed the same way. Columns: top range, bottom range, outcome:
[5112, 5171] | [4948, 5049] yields 0.91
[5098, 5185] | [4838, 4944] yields 0.83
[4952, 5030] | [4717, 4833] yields 1.02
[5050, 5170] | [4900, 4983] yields 0.84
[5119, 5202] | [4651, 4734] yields 0.89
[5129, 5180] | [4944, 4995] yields 0.86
